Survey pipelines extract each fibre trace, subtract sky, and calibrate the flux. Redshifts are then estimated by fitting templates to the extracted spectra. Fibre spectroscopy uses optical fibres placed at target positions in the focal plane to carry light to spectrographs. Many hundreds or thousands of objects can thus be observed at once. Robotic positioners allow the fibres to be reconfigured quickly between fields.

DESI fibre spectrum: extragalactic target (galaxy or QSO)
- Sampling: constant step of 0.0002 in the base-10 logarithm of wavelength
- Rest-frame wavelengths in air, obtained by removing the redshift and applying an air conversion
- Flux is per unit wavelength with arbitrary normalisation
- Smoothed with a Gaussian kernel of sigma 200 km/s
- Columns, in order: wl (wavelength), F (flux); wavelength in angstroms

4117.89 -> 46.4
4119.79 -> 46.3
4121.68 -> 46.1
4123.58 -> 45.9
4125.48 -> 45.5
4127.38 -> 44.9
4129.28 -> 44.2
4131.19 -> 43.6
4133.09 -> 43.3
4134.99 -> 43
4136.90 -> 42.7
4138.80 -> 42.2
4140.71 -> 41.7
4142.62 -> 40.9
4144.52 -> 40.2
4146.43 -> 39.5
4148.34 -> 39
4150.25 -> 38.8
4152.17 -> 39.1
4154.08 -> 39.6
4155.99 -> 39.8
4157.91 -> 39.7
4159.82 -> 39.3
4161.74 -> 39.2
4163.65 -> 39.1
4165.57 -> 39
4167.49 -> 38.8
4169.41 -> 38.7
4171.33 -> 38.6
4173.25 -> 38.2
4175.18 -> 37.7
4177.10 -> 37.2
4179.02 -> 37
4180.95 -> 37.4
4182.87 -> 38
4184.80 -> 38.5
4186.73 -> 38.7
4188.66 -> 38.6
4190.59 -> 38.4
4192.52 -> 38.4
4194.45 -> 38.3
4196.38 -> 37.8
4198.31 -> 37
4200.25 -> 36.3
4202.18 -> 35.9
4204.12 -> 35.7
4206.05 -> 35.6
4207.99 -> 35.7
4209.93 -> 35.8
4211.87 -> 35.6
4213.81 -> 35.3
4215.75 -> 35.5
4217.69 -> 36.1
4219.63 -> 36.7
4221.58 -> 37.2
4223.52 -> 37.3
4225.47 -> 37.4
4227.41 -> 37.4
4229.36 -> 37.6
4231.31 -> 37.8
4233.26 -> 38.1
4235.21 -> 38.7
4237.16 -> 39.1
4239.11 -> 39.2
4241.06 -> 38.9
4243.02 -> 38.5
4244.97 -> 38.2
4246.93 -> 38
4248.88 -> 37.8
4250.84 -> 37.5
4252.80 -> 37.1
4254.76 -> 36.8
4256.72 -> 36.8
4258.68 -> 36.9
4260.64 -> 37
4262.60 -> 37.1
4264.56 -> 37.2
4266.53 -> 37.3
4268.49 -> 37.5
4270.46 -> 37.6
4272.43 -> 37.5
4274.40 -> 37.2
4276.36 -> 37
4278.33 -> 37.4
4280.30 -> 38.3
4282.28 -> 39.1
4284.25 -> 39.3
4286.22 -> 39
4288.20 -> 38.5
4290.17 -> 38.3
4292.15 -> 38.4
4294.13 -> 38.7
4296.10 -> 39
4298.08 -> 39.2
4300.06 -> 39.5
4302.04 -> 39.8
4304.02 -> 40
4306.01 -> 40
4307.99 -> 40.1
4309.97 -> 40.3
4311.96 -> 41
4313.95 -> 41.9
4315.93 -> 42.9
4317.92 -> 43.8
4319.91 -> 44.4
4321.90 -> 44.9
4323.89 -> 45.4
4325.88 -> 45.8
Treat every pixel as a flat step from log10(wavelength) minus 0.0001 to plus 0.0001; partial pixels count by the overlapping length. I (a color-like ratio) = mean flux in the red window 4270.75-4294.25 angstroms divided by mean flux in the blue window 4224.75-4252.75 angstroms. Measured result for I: 1.00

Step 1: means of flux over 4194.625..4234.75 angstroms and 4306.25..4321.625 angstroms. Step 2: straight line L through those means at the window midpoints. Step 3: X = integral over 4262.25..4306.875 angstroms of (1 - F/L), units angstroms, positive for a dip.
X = 2.3 angstroms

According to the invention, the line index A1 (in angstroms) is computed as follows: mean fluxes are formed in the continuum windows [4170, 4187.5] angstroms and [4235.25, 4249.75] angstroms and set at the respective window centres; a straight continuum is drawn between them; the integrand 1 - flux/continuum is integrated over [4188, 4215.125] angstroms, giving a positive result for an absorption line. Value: 1.0 angstroms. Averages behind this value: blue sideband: 37.9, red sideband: 38.6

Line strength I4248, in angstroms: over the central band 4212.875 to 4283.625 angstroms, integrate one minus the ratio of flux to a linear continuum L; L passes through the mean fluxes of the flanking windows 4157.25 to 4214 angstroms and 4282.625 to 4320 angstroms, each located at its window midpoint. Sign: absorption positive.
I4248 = 2.7 angstroms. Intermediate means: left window 37.7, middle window 37.5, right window 40.1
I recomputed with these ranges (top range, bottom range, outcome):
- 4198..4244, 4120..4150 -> 0.86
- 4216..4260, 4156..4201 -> 0.98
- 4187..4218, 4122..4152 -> 0.87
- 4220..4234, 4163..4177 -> 0.97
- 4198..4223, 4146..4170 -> 0.92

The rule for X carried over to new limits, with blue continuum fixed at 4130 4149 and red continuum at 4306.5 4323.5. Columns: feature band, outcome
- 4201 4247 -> 5.4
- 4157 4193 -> 2.9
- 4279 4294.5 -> 1.3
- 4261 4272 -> 1.3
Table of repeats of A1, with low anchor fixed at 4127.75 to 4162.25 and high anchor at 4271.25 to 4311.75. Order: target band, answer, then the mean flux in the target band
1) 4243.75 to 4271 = 1.4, 37.4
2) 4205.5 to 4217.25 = 1.3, 35.6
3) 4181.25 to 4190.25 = 0.4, 38.4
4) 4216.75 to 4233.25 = 1.1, 37.2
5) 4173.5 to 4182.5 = 0.7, 37.4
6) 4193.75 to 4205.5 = 1.0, 36.8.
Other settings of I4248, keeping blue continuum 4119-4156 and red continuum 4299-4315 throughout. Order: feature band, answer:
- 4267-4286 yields 1.30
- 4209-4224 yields 1.91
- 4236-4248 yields 0.72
